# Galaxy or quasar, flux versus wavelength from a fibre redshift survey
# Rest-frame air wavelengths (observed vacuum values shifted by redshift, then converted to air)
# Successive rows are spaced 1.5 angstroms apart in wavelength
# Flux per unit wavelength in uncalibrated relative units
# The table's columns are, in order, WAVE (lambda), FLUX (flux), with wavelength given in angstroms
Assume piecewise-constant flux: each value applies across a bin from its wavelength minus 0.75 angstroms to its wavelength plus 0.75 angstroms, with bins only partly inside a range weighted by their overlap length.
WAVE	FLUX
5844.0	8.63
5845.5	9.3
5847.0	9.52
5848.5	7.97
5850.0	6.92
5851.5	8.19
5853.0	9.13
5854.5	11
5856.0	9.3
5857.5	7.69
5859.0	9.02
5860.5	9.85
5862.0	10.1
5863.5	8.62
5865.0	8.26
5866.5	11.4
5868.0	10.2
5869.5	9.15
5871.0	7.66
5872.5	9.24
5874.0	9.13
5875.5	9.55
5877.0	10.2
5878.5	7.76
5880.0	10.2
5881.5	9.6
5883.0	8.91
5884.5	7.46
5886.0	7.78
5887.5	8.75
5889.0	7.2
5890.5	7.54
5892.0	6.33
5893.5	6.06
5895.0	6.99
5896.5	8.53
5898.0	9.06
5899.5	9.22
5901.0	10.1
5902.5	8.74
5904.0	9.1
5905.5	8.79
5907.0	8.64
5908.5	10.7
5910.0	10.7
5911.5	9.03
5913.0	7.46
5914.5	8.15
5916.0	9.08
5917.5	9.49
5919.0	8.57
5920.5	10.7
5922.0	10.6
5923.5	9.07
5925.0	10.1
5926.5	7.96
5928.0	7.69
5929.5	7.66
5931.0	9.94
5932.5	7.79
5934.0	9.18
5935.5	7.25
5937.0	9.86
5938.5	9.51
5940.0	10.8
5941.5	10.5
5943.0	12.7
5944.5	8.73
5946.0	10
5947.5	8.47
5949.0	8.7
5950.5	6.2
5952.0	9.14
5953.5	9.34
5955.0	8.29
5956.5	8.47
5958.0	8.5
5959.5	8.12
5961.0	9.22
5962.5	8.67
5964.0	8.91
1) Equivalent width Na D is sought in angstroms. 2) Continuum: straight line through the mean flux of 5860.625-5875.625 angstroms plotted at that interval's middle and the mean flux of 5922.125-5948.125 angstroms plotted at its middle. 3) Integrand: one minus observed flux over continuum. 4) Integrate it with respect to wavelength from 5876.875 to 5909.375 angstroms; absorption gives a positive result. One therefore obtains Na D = 2.8 angstroms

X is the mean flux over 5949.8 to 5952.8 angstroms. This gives 7.72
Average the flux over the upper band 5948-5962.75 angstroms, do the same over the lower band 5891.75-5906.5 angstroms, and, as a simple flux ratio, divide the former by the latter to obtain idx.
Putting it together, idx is 1.0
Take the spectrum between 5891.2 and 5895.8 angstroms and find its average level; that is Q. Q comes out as 6.49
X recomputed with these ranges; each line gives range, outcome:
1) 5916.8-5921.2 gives 9.58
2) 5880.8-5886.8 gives 8.43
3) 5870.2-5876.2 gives 8.89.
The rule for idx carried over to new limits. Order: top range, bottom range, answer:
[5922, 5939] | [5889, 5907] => 1.07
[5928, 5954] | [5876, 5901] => 1.10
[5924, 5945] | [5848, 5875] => 1.02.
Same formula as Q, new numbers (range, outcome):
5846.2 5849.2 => 8.77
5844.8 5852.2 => 8.38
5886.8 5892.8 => 7.43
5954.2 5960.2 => 8.36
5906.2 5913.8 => 9.29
